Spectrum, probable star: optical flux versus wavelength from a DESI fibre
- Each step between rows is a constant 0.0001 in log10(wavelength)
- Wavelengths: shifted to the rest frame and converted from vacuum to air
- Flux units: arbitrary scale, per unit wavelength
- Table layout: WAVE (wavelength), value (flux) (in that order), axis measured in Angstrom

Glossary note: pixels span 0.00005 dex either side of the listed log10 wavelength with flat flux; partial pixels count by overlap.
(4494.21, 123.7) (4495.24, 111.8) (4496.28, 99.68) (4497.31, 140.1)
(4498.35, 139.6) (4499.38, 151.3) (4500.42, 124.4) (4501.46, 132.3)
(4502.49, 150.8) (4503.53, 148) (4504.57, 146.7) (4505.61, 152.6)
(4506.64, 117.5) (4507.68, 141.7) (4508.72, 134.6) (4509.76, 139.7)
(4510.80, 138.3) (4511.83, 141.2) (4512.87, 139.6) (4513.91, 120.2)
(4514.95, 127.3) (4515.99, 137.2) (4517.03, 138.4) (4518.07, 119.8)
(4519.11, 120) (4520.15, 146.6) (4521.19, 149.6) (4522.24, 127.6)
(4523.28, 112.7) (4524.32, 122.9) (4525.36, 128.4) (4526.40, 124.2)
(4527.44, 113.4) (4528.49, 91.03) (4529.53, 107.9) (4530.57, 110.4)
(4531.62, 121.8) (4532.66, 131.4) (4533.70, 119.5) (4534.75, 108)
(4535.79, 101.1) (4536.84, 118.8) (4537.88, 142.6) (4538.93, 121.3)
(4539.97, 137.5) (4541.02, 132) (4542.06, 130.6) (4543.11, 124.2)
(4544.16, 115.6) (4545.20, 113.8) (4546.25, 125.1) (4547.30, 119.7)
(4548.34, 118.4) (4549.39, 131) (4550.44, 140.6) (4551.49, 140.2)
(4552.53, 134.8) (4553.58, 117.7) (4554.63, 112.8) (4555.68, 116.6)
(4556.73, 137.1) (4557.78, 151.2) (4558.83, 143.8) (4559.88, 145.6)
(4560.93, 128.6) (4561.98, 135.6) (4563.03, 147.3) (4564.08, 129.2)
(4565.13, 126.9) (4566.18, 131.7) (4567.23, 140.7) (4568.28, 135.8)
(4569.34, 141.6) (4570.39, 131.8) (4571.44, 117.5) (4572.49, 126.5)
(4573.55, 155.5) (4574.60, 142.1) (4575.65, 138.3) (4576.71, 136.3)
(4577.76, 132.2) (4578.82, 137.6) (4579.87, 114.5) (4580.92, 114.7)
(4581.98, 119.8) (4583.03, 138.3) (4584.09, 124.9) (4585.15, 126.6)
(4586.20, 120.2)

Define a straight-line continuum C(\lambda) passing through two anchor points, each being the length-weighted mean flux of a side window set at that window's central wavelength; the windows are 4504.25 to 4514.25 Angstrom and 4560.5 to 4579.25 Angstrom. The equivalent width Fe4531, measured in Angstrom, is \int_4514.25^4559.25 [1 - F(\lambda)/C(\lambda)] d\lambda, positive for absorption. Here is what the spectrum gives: 3.7 Angstrom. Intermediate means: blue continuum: 137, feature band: 125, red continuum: 135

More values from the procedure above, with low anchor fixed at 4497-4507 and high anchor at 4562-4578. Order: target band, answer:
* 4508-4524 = 0.78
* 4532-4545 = 1.38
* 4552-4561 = 0.29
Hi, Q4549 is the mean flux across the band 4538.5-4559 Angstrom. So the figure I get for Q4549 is 128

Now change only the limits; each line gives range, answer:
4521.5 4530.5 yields 117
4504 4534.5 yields 128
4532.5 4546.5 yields 123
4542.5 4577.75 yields 132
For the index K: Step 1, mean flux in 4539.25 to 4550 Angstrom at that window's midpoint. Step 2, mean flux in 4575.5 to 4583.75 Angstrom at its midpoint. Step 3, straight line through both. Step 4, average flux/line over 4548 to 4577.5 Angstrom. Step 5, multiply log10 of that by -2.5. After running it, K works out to -0.06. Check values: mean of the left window 125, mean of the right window 128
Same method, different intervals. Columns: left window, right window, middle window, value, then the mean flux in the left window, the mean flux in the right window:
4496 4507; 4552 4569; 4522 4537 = 0.17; 138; 134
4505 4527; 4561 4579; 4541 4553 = 0.06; 132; 135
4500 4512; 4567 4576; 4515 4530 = 0.12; 139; 136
